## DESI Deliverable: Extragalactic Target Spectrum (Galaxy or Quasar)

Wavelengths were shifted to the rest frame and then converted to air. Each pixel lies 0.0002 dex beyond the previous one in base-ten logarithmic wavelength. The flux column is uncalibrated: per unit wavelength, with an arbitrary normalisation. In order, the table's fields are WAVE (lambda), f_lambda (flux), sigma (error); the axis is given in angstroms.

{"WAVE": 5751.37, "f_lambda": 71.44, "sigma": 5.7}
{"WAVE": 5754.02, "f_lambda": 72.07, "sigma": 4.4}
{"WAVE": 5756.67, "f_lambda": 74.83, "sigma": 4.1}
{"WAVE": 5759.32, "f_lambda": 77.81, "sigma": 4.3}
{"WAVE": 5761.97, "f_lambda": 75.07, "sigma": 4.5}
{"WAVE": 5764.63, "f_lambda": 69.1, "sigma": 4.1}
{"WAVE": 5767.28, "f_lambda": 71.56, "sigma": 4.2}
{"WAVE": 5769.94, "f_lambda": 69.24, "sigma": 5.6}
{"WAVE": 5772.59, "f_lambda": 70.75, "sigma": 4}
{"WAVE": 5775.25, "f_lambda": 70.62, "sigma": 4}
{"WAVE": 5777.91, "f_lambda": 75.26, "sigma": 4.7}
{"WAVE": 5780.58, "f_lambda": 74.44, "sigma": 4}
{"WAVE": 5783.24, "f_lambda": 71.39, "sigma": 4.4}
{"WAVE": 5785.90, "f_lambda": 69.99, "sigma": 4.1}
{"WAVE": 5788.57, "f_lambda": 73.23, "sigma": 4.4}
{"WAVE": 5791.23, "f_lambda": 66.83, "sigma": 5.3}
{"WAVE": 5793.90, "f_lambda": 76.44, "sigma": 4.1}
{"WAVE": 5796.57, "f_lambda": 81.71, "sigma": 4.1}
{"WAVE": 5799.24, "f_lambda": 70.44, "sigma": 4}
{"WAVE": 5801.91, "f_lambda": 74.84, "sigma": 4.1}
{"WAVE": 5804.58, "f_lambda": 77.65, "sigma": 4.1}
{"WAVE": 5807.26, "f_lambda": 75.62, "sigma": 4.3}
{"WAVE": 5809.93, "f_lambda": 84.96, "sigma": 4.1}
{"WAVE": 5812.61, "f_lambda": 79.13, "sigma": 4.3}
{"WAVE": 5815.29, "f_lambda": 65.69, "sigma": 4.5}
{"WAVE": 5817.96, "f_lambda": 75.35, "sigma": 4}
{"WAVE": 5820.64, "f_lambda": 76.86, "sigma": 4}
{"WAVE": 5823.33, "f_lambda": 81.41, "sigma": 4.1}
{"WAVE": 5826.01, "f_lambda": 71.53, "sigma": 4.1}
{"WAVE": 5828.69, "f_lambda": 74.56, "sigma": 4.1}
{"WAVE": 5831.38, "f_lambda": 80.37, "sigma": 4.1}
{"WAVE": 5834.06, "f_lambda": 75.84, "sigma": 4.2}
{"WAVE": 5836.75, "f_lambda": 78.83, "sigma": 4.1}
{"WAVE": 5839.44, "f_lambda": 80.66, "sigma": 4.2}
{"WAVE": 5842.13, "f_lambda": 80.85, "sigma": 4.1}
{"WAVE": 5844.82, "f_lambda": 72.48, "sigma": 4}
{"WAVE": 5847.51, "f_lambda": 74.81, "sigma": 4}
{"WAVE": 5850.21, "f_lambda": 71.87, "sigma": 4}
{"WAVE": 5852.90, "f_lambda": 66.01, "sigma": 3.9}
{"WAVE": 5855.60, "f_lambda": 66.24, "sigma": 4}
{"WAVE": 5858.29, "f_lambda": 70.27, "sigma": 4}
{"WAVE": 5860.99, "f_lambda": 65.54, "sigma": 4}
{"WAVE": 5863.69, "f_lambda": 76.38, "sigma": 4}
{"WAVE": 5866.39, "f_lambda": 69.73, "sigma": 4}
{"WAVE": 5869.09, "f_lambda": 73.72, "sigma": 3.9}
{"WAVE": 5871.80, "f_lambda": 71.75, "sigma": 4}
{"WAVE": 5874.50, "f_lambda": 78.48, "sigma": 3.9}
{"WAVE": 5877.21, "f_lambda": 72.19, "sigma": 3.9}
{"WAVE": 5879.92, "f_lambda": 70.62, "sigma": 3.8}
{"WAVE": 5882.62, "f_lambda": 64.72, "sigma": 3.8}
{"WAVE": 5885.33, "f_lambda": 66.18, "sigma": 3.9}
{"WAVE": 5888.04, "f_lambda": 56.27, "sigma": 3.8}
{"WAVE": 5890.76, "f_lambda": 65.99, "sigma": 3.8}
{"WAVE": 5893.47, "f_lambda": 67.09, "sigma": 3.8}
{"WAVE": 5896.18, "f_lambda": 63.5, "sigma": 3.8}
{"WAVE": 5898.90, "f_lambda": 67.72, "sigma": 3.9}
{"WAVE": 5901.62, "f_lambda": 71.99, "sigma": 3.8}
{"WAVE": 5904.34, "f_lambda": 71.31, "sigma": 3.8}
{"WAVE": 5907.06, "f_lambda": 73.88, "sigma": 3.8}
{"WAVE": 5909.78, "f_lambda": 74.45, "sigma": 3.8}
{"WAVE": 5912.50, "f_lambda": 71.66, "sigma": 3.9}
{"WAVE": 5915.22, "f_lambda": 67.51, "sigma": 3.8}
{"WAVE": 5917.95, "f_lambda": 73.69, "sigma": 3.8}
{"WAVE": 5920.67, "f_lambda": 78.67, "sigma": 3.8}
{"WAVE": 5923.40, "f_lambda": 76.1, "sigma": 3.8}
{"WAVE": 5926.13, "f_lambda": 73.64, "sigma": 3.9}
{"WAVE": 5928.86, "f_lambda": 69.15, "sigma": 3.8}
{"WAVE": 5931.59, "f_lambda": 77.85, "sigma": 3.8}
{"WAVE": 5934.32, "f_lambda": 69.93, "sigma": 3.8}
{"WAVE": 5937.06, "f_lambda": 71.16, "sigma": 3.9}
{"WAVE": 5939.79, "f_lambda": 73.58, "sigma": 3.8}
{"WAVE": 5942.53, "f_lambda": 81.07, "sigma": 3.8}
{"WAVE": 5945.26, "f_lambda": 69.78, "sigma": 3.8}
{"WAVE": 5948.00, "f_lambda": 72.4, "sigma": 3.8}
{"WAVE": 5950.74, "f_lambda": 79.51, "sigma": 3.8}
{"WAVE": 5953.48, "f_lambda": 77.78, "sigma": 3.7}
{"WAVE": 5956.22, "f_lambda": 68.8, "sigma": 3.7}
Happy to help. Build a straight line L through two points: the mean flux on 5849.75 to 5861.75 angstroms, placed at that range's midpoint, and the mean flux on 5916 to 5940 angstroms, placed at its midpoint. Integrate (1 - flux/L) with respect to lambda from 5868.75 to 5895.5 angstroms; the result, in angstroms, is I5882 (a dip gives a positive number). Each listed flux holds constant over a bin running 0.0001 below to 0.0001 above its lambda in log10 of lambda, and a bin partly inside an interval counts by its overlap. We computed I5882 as 0.6 angstroms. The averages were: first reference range 67.9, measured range 68.4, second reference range 73.6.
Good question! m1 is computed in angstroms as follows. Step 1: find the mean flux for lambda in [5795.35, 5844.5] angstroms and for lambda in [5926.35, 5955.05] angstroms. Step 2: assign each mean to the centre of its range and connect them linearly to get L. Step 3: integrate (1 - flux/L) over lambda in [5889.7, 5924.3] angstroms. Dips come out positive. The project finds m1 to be 1.80 angstroms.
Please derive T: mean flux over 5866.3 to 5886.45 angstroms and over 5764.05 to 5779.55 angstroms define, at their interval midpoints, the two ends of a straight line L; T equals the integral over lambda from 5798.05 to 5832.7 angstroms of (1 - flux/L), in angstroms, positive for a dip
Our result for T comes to -2.4 angstroms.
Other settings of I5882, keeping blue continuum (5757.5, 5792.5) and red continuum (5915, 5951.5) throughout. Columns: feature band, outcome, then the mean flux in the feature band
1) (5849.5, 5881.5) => 0.93 angstroms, 71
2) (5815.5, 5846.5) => -1.71 angstroms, 76.7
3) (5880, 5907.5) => 2.50 angstroms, 66.8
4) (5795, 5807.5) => -0.65 angstroms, 76.1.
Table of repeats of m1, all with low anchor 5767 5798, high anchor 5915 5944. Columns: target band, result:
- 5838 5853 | -0.39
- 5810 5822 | -0.40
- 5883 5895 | 1.59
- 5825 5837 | -0.49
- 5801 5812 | -0.84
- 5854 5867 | 0.68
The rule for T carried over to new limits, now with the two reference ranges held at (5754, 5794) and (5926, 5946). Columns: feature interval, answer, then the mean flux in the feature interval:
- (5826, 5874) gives -0.49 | 73.6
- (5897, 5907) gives 0.37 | 70.4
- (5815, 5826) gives -0.41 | 75.3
